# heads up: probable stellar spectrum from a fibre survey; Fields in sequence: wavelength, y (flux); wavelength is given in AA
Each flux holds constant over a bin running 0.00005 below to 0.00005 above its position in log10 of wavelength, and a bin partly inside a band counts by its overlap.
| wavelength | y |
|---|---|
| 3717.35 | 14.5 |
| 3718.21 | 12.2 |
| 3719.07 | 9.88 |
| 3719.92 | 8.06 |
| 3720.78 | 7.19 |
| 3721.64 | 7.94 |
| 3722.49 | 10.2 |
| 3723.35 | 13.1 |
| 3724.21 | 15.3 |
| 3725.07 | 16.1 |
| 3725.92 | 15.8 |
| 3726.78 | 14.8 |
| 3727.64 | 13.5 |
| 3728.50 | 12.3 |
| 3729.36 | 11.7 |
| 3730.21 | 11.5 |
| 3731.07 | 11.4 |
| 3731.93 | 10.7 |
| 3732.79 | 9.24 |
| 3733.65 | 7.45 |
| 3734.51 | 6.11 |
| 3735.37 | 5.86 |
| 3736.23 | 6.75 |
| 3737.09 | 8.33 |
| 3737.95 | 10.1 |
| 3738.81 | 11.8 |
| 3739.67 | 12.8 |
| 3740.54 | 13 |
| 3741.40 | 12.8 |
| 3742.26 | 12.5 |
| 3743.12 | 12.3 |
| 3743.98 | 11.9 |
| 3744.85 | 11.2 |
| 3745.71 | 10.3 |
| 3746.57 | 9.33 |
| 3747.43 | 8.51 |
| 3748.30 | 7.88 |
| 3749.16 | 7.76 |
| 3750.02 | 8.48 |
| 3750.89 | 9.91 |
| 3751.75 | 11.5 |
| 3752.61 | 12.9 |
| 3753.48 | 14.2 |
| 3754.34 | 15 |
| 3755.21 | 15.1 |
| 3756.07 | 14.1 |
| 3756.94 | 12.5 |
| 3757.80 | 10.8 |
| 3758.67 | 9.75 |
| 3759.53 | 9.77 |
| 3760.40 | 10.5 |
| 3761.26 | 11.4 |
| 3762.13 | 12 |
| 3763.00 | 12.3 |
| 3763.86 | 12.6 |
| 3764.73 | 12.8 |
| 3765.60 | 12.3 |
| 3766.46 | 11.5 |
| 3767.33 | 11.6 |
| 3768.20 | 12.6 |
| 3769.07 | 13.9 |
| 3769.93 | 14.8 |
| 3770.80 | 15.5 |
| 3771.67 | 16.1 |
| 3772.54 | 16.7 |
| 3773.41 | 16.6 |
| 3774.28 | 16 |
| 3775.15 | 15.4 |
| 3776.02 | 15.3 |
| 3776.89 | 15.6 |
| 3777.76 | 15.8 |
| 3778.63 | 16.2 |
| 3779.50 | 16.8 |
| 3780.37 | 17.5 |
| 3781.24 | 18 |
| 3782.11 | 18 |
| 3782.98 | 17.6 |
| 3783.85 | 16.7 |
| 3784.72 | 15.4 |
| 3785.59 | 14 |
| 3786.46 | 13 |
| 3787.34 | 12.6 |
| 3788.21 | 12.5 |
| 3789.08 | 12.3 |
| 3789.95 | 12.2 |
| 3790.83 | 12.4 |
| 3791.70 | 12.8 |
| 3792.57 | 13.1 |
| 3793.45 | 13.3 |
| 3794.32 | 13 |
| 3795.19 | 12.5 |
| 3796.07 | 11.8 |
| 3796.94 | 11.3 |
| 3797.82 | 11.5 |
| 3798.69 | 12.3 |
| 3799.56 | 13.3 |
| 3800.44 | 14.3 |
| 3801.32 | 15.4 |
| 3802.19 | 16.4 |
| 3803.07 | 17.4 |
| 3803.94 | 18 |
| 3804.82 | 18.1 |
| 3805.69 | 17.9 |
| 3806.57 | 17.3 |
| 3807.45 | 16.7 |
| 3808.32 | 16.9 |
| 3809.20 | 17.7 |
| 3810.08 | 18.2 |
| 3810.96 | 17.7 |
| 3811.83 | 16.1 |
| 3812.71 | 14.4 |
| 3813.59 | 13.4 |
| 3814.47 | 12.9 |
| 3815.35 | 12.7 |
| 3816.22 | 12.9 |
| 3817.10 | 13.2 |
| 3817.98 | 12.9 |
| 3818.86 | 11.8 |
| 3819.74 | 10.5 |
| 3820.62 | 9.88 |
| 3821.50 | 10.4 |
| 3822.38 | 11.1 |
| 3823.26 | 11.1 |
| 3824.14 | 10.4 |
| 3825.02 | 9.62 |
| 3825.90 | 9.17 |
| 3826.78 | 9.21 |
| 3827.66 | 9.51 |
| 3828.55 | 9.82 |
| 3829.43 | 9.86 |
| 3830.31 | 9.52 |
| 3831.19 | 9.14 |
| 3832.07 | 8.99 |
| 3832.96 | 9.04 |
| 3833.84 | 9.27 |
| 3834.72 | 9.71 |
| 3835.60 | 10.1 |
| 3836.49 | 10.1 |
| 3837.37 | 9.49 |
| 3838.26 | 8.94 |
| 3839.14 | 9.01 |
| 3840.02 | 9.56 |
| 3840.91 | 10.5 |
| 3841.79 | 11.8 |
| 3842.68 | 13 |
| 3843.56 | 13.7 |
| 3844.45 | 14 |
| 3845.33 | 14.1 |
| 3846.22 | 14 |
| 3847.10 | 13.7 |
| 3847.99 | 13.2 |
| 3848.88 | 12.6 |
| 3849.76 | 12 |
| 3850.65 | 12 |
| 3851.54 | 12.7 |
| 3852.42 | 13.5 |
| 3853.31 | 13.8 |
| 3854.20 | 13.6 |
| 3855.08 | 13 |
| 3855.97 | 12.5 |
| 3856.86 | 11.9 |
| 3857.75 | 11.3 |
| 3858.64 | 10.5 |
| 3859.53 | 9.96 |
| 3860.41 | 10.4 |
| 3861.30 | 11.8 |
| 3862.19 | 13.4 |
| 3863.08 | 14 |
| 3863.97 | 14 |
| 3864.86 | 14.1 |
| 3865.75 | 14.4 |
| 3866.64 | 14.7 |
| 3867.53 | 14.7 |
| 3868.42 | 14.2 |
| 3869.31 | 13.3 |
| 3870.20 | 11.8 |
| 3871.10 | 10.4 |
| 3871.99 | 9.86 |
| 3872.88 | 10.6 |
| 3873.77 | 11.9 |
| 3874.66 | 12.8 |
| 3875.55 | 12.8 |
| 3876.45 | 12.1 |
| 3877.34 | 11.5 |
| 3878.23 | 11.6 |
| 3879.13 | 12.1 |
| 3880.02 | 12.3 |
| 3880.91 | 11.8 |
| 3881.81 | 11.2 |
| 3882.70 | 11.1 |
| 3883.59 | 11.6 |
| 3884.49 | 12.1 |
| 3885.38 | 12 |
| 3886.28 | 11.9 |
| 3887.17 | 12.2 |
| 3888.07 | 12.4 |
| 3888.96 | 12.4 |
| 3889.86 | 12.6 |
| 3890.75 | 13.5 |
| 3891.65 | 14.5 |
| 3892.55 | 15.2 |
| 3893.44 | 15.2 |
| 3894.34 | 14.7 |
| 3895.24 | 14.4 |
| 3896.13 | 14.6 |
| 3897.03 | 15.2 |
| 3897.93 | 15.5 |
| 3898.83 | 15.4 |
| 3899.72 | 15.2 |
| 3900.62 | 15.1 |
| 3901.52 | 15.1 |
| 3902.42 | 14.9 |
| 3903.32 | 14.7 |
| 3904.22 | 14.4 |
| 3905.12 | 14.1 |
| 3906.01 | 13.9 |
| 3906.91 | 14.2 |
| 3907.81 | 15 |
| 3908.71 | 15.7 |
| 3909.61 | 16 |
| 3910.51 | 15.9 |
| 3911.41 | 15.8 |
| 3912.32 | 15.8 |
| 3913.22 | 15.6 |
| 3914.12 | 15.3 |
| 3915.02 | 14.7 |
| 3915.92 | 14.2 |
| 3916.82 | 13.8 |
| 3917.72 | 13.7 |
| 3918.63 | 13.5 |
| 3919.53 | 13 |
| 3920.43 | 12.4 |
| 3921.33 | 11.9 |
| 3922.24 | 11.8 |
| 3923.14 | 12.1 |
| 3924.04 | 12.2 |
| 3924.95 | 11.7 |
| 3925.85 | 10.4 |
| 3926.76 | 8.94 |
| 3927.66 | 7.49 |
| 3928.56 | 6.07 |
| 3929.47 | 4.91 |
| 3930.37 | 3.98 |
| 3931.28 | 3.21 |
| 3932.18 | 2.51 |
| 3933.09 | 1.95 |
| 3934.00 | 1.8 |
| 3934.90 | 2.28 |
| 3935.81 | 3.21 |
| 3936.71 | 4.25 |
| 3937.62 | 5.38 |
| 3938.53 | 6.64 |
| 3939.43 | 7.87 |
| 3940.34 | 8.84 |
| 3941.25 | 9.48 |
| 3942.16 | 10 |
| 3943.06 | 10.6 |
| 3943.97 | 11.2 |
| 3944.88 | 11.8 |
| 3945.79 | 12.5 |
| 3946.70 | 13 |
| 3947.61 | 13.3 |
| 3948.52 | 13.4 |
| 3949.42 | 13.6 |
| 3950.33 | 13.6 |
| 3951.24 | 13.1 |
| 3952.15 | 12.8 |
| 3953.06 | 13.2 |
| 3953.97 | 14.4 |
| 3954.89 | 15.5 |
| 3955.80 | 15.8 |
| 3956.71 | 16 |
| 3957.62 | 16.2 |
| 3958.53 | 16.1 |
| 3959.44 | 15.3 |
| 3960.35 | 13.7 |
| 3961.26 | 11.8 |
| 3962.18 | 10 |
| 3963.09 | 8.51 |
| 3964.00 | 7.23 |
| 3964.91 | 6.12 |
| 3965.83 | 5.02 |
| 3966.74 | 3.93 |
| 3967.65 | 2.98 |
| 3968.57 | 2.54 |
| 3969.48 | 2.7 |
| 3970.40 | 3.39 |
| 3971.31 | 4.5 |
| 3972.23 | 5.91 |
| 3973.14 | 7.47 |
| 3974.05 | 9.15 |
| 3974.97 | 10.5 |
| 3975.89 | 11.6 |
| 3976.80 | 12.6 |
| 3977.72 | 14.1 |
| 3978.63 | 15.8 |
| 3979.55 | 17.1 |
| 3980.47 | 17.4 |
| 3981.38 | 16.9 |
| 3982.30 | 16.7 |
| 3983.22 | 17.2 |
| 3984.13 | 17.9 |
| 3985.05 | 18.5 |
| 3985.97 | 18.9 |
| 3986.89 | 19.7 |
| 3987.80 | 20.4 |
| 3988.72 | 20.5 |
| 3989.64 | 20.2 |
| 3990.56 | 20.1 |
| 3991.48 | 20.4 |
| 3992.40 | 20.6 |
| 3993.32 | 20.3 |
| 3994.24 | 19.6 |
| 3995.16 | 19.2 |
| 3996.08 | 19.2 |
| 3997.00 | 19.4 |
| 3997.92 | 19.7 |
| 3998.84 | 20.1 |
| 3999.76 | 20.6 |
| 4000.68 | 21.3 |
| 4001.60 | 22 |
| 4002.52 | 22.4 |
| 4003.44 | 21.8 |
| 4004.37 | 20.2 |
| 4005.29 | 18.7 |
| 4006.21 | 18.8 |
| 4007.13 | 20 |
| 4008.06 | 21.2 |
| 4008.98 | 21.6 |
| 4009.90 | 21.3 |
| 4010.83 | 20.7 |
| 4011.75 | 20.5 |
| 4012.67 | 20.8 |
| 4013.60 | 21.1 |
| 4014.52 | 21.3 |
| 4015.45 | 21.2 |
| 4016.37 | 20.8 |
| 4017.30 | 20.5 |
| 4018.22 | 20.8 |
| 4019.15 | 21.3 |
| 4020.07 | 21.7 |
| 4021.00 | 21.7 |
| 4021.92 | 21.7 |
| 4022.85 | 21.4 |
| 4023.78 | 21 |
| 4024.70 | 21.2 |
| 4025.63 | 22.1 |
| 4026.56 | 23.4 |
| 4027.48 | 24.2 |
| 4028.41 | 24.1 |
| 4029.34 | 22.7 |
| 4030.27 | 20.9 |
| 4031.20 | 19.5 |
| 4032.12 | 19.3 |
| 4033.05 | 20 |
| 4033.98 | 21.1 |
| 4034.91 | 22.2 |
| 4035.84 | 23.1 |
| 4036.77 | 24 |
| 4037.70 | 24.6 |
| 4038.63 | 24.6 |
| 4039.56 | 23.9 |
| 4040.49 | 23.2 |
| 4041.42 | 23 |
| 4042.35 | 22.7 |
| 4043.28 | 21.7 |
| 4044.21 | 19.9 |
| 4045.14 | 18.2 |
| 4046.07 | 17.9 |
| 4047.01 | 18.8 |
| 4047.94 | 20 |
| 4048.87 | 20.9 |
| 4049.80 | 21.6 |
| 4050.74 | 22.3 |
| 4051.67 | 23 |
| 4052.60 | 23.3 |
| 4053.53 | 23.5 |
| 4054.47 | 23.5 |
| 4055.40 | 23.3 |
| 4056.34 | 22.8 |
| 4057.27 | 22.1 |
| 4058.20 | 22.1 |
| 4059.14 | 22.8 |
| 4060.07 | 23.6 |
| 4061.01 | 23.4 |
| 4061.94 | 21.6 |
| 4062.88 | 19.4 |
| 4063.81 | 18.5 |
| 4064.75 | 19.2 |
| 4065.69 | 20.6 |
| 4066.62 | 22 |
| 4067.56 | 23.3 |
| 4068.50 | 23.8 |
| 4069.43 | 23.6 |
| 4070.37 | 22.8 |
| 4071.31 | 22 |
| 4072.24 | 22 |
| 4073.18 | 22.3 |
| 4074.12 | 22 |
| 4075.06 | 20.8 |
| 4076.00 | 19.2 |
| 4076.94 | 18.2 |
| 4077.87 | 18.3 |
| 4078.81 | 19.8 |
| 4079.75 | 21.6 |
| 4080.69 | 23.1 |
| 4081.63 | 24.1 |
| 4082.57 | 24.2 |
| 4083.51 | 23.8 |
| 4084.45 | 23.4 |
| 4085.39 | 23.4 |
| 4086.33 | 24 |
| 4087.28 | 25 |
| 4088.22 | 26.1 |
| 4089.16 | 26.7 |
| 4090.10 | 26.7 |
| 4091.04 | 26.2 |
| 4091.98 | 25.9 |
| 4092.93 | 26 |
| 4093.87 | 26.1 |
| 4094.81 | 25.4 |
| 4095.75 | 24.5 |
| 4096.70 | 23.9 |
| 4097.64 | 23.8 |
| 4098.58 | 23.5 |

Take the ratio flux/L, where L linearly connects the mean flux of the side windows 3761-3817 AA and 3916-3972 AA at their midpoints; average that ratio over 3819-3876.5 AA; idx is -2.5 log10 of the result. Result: 0.09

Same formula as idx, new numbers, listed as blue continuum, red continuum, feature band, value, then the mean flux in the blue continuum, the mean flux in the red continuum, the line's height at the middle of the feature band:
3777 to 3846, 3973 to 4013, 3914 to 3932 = 0.48 mag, 13.1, 18.6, 16.4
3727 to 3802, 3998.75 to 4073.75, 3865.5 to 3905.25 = 0.25 mag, 12.6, 21.6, 16.6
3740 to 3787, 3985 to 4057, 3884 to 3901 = 0.24 mag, 13.3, 21.2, 17.2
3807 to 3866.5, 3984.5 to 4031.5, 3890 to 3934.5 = 0.26 mag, 12.1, 20.8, 15.9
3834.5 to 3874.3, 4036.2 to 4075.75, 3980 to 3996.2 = -0.02 mag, 12.2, 22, 18.7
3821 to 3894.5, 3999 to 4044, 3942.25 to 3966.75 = 0.39 mag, 11.8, 21.6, 17.6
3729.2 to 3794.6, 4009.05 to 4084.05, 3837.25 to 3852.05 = 0.25 mag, 12.6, 21.7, 15.2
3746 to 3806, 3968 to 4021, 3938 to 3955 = 0.38 mag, 13.6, 17.6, 16.7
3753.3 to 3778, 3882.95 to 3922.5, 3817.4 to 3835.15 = 0.34 mag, 13.5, 14.1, 13.8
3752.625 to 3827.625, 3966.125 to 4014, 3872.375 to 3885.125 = 0.26 mag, 13.8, 16.5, 15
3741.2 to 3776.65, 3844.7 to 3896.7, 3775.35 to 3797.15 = -0.16 mag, 12.4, 12.7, 12.5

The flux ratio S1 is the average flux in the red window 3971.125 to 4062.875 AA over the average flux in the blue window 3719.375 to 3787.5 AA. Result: 1.61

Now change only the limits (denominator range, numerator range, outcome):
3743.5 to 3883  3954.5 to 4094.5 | 1.53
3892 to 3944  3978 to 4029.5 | 1.78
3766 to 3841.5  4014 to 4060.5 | 1.65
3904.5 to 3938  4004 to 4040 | 2.04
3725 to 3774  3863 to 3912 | 1.15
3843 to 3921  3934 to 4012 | 1.05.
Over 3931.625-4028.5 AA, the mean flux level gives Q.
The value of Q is 15.1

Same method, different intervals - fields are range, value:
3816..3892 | 11.7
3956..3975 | 8.58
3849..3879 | 12.5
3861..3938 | 12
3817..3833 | 10.2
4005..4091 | 21.9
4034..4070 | 22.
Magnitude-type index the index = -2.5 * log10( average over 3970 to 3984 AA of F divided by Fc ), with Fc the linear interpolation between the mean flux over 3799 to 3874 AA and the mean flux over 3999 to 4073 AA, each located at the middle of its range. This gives 0.482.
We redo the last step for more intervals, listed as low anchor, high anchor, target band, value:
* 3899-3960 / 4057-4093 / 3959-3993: 0.21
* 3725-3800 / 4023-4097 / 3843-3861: 0.23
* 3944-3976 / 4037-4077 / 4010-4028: -0.23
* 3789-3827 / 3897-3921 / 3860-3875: 0.12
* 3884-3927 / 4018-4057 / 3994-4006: -0.04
